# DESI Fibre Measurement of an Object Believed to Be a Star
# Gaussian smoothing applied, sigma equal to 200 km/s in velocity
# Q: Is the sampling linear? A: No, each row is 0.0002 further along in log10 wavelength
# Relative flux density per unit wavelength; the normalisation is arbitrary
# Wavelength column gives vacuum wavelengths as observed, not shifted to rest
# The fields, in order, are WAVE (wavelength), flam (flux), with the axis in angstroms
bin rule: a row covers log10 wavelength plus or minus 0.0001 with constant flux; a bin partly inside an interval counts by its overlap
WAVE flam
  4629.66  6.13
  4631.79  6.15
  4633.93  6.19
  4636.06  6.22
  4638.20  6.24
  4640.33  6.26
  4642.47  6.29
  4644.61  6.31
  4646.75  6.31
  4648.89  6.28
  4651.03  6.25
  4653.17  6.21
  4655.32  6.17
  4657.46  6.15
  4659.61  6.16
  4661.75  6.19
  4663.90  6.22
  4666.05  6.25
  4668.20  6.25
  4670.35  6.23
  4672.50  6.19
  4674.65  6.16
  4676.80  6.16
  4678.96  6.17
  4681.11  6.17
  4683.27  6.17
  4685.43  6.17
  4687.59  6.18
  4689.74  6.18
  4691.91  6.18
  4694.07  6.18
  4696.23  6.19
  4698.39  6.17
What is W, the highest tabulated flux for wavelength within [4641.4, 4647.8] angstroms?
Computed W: 6.31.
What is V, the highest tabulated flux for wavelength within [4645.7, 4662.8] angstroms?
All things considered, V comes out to 6.31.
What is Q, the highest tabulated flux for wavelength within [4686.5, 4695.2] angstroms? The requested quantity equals 6.18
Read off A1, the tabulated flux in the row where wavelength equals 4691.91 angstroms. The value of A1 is 6.18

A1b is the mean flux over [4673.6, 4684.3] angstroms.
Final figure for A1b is 6.17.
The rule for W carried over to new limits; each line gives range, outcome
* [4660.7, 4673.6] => 6.25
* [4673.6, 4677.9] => 6.16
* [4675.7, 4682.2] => 6.17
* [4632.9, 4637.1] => 6.22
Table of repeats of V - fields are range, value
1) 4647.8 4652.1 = 6.28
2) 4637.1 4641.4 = 6.26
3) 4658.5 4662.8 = 6.19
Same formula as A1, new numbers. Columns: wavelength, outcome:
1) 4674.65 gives 6.16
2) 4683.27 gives 6.17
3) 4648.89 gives 6.28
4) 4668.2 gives 6.25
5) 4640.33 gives 6.26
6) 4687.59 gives 6.18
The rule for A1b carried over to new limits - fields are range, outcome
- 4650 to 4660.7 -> 6.19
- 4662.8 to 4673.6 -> 6.23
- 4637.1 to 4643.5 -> 6.26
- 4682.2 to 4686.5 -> 6.17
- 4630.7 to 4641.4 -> 6.21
